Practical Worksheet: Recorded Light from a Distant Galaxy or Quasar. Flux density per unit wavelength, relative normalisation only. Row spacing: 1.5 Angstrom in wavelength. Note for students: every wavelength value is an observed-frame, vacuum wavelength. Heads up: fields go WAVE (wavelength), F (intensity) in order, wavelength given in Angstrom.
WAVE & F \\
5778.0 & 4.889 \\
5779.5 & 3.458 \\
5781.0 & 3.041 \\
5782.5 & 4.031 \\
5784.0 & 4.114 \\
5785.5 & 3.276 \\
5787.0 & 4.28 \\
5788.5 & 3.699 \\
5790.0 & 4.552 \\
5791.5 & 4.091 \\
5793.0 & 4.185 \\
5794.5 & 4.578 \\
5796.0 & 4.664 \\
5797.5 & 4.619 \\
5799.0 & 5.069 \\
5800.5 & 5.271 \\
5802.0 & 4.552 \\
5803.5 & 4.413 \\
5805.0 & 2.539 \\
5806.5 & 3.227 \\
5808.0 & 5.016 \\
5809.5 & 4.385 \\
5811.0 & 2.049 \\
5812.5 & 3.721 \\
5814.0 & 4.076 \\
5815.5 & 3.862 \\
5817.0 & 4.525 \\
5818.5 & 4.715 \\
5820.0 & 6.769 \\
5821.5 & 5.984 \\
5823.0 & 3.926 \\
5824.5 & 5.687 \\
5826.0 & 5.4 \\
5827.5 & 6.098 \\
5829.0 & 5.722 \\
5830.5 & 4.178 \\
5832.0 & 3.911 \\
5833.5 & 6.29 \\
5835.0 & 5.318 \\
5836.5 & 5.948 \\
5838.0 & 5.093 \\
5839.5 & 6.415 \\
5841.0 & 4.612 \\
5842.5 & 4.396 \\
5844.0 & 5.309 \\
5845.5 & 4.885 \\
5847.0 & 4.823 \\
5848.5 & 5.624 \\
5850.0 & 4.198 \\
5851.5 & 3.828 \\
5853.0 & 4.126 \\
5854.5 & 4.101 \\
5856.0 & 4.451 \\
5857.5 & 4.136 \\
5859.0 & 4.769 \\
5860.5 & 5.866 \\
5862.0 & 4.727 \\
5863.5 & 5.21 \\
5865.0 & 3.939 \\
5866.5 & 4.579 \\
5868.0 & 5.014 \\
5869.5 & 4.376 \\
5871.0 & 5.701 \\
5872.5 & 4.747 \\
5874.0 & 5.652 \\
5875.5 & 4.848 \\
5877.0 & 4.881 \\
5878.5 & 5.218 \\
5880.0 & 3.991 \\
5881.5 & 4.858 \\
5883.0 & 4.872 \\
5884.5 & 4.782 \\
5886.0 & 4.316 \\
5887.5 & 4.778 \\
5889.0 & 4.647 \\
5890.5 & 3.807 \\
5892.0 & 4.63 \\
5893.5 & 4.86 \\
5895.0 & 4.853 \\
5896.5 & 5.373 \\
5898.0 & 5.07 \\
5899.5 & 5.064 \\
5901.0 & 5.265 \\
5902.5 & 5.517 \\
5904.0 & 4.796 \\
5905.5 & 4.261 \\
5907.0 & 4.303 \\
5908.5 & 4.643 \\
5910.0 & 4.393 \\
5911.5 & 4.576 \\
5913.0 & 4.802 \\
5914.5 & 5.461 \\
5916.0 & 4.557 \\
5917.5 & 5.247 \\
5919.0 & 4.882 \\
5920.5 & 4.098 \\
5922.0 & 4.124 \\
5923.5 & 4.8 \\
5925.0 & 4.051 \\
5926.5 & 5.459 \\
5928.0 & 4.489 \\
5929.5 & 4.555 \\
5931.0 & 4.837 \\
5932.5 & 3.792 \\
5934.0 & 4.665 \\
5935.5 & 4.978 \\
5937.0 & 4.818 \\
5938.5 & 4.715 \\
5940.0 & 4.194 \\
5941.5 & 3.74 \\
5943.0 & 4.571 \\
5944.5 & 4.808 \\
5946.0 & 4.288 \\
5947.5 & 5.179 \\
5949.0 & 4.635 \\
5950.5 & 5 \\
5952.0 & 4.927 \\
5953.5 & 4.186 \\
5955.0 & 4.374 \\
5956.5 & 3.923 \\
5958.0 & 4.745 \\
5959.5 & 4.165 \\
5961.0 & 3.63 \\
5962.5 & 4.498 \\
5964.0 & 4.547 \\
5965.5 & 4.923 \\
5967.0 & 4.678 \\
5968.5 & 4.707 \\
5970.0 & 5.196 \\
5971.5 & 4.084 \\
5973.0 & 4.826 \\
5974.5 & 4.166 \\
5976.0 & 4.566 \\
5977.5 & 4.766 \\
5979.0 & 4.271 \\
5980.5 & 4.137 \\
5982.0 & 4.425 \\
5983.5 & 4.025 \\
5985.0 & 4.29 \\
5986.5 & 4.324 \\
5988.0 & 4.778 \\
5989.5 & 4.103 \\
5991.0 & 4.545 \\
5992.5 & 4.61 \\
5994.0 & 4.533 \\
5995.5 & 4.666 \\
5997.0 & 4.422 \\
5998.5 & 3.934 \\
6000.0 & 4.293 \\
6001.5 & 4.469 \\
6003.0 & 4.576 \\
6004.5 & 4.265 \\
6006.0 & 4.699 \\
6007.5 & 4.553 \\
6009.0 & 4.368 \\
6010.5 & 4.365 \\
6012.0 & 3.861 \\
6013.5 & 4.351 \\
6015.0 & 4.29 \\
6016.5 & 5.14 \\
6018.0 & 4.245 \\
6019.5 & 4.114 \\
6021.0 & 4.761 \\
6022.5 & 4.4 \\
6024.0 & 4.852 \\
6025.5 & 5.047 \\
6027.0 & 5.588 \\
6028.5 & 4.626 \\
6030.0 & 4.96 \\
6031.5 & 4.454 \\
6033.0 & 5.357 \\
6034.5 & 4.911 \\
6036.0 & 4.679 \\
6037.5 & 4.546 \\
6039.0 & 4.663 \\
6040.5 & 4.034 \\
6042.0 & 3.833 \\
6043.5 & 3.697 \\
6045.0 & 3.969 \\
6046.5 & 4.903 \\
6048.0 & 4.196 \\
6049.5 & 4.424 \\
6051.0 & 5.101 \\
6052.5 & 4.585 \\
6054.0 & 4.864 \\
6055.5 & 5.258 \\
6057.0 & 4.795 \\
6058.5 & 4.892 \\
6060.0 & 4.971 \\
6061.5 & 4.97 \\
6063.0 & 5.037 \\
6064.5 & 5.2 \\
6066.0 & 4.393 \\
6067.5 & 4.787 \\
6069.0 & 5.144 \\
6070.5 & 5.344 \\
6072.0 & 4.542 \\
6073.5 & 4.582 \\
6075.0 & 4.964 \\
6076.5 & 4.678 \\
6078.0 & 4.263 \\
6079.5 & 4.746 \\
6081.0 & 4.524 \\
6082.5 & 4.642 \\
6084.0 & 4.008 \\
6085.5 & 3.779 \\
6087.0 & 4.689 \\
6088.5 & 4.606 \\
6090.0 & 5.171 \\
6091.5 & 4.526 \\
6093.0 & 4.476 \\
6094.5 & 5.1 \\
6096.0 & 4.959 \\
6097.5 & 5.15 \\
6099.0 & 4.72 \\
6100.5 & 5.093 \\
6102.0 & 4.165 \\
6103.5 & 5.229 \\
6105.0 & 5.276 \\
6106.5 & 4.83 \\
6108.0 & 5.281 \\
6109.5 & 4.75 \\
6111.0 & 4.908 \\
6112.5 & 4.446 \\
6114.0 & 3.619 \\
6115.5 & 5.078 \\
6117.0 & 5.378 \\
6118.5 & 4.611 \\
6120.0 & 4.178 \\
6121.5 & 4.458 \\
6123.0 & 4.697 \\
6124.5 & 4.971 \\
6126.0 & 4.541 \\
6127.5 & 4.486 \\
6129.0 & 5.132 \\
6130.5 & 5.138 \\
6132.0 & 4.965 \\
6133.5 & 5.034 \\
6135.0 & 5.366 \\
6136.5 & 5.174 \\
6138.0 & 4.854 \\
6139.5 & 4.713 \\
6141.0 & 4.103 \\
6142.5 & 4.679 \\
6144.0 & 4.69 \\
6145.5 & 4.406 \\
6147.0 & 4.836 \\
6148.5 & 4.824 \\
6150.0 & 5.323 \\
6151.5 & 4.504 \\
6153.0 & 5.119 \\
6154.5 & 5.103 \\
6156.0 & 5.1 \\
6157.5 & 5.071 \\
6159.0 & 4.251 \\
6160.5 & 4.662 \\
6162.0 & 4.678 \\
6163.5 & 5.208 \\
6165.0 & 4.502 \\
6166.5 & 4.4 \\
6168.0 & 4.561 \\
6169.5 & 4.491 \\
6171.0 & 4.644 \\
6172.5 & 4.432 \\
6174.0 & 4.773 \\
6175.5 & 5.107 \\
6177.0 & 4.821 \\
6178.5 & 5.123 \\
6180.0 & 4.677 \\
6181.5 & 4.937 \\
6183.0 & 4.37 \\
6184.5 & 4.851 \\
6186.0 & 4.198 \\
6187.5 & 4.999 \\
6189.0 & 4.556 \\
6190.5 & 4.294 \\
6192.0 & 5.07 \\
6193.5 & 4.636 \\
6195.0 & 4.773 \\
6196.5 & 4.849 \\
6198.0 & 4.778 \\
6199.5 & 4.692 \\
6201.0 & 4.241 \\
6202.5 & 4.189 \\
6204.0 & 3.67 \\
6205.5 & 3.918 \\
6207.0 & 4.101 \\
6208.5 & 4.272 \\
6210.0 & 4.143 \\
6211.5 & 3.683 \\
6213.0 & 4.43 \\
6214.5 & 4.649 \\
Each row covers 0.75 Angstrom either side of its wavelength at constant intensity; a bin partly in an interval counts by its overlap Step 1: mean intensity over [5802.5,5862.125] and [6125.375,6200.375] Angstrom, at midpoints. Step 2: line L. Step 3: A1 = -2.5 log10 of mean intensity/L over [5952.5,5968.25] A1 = 0.085 mag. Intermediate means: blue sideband 4.73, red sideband 4.77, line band 4.39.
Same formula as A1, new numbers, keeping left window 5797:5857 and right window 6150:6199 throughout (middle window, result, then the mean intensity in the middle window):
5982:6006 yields 0.08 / 4.4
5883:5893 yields 0.05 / 4.53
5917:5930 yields 0.02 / 4.62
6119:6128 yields 0.04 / 4.56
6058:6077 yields -0.03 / 4.89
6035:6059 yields 0.05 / 4.53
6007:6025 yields 0.07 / 4.45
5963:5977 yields 0.02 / 4.63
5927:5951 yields 0.03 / 4.58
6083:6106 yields 0.00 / 4.73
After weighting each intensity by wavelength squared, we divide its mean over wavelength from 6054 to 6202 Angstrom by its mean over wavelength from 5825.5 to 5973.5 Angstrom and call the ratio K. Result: 1.1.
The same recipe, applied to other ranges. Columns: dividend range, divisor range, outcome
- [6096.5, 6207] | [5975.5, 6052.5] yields 1.10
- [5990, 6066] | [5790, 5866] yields 1.04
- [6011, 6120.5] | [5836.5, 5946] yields 1.05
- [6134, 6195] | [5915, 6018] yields 1.13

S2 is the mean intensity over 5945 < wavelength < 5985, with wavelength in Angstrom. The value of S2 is 4.49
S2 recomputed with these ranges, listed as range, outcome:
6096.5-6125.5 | 4.78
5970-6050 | 4.48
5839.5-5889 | 4.76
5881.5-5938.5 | 4.72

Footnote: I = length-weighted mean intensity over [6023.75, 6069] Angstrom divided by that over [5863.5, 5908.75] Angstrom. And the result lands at 0.99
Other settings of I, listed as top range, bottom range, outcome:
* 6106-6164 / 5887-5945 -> 1.03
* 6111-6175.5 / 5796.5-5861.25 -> 1.00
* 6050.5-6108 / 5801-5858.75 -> 1.02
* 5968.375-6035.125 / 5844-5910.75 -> 0.95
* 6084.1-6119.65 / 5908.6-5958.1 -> 1.03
